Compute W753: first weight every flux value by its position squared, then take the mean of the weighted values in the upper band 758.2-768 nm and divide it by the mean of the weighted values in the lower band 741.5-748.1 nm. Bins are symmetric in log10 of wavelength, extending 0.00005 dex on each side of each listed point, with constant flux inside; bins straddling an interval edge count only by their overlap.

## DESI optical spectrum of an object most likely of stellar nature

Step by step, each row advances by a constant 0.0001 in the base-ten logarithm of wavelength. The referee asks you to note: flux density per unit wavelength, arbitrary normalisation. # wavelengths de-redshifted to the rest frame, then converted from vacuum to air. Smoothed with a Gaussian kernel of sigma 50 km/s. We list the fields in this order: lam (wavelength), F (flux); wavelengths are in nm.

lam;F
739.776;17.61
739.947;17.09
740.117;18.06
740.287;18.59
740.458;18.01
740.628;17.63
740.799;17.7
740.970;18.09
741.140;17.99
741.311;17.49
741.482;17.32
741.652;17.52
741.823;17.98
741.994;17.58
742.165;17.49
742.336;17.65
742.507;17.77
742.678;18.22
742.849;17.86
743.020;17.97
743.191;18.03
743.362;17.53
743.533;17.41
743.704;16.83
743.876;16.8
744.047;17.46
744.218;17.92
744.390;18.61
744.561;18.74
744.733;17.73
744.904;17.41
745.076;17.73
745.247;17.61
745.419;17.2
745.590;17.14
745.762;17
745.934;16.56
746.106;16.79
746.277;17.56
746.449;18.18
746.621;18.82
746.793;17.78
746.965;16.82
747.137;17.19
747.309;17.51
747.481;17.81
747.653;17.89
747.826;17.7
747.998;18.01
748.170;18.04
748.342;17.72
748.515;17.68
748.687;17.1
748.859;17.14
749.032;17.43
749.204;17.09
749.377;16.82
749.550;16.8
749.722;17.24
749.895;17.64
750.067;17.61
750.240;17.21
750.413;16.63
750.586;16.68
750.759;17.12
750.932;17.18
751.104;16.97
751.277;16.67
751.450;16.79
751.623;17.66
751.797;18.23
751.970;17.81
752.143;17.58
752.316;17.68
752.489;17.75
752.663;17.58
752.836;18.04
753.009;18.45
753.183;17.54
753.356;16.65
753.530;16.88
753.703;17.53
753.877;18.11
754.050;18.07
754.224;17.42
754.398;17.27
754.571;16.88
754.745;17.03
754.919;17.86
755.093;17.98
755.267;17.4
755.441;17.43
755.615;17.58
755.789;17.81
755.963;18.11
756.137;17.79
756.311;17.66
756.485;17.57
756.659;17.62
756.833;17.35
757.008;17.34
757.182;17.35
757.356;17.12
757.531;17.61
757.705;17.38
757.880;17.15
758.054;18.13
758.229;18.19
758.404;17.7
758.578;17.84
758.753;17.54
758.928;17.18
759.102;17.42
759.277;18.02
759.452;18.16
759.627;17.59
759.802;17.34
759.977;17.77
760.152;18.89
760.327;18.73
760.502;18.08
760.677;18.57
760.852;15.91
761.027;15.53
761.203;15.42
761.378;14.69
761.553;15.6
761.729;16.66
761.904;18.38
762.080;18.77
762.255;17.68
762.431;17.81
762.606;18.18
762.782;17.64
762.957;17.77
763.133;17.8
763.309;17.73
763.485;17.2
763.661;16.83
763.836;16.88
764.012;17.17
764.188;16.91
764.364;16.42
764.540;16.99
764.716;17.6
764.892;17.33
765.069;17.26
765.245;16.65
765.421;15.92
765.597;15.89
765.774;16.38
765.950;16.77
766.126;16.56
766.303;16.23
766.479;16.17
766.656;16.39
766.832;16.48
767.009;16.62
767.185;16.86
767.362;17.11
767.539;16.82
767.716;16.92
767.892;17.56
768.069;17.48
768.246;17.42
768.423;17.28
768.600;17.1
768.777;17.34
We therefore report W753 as 1.0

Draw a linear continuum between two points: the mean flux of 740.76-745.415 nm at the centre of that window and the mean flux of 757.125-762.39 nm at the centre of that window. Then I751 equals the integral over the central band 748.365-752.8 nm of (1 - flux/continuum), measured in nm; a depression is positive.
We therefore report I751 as 0.07 nm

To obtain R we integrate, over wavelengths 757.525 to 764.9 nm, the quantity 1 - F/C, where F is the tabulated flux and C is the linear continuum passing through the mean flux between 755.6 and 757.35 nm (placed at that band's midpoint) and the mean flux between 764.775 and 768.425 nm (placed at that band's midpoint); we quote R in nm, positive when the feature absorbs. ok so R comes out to -0.081 nm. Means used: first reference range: 17.6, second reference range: 16.8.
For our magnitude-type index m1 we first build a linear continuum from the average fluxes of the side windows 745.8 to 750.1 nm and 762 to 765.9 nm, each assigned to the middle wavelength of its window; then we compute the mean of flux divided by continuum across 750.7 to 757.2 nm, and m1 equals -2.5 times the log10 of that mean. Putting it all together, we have -0.01 mag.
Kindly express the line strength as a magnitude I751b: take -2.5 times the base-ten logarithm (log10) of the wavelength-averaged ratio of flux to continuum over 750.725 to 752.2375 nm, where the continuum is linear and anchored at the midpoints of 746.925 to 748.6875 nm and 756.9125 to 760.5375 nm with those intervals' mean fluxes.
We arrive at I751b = 0.02 mag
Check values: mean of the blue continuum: 17.6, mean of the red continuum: 17.7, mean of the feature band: 17.3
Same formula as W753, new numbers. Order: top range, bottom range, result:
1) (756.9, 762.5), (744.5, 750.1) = 1.03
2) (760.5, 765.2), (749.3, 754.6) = 1.01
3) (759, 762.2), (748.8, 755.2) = 1.02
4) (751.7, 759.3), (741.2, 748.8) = 1.03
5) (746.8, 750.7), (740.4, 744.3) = 1.00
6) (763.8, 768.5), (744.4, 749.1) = 1.01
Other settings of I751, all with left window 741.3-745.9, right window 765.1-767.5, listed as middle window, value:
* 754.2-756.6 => -0.074 nm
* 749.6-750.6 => 0.006 nm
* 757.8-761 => -0.174 nm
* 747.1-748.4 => -0.025 nm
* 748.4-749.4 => 0.006 nm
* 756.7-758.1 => -0.040 nm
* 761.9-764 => -0.128 nm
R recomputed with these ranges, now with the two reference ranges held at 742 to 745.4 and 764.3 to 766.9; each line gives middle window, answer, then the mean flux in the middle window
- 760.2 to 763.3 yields -0.09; 17.3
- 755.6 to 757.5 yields -0.06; 17.6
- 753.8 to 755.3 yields -0.03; 17.6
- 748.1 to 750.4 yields 0.01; 17.3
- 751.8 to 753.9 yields -0.05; 17.6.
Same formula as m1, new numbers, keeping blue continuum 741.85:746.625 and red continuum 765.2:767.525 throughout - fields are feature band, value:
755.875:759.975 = -0.045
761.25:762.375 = -0.015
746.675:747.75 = -0.004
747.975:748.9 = -0.014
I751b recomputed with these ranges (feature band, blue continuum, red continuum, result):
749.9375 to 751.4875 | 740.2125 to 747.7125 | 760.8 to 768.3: 0.025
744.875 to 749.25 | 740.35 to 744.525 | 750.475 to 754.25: 0.006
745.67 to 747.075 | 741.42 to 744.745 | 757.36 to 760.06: 0.017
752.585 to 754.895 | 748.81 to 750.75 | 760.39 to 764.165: -0.024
